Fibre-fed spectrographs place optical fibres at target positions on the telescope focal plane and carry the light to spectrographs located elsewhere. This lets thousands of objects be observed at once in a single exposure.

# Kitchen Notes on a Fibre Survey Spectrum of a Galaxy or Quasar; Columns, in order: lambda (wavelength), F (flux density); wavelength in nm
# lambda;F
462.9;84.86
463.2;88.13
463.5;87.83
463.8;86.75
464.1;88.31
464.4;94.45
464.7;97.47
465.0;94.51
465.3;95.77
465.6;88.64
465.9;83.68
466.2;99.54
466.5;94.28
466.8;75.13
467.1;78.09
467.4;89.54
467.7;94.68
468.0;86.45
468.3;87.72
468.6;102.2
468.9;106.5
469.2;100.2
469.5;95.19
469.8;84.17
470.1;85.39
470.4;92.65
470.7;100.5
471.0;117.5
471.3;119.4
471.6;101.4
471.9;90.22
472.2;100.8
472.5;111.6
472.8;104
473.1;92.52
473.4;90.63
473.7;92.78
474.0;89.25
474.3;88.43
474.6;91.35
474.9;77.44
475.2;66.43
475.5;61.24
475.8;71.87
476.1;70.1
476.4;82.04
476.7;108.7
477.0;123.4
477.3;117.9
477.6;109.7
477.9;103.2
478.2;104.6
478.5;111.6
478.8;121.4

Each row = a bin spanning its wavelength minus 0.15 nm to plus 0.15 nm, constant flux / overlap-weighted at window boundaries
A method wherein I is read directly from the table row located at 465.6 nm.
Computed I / 88.64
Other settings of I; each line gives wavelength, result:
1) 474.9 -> 77.44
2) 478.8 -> 121.4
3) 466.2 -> 99.54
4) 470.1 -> 85.39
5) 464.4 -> 94.45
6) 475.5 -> 61.24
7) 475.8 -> 71.87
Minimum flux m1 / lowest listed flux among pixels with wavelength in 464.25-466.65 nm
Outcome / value 83.68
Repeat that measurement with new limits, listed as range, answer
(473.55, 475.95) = 61.24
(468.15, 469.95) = 84.17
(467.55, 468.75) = 86.45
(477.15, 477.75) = 109.7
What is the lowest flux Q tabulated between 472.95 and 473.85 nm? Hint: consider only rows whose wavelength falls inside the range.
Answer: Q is 90.63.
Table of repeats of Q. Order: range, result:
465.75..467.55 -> 75.13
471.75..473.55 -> 90.22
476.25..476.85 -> 82.04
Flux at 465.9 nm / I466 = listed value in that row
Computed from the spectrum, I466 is 83.68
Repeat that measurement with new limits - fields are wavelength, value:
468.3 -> 87.72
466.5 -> 94.28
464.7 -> 97.47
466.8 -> 75.13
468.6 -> 102.2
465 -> 94.51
